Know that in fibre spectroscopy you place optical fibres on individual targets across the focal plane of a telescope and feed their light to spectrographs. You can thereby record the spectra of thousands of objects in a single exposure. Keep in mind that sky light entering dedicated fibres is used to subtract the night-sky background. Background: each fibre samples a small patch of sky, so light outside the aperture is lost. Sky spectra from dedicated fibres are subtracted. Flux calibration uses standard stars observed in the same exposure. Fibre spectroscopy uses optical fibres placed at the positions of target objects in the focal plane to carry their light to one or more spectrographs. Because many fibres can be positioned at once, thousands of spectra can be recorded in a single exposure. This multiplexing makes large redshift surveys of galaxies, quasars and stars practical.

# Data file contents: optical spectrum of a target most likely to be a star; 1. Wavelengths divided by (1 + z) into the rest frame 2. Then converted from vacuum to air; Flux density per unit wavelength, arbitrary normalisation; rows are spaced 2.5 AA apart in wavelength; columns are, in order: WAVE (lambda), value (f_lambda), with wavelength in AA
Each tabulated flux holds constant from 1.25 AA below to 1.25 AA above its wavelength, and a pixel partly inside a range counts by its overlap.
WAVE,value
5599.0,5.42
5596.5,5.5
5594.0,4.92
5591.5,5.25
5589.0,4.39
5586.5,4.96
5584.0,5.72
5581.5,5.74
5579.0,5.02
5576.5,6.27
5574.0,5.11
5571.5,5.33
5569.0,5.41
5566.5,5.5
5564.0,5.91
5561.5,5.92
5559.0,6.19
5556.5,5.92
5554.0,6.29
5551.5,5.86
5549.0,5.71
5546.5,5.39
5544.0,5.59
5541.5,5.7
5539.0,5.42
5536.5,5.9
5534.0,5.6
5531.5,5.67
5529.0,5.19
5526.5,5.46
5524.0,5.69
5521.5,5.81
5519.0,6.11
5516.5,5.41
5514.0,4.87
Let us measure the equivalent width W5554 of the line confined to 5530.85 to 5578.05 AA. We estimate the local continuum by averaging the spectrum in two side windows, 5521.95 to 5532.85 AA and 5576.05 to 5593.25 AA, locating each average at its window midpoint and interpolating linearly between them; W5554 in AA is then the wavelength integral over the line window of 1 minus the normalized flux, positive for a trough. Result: -2.7 AA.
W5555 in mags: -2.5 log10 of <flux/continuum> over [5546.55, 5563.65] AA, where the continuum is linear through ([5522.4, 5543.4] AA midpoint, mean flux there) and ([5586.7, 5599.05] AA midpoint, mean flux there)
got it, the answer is -0.106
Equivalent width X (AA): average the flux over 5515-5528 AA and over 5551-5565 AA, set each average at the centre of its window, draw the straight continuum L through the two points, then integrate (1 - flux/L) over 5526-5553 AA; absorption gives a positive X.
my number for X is 1.1 AA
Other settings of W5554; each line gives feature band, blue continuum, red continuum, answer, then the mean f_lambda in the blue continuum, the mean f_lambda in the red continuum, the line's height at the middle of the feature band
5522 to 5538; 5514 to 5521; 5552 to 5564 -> 0.42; 5.61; 6.05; 5.74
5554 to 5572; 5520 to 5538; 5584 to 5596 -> -1.75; 5.62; 5.01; 5.28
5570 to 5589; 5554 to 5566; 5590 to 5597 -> 0.44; 5.99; 5.16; 5.51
